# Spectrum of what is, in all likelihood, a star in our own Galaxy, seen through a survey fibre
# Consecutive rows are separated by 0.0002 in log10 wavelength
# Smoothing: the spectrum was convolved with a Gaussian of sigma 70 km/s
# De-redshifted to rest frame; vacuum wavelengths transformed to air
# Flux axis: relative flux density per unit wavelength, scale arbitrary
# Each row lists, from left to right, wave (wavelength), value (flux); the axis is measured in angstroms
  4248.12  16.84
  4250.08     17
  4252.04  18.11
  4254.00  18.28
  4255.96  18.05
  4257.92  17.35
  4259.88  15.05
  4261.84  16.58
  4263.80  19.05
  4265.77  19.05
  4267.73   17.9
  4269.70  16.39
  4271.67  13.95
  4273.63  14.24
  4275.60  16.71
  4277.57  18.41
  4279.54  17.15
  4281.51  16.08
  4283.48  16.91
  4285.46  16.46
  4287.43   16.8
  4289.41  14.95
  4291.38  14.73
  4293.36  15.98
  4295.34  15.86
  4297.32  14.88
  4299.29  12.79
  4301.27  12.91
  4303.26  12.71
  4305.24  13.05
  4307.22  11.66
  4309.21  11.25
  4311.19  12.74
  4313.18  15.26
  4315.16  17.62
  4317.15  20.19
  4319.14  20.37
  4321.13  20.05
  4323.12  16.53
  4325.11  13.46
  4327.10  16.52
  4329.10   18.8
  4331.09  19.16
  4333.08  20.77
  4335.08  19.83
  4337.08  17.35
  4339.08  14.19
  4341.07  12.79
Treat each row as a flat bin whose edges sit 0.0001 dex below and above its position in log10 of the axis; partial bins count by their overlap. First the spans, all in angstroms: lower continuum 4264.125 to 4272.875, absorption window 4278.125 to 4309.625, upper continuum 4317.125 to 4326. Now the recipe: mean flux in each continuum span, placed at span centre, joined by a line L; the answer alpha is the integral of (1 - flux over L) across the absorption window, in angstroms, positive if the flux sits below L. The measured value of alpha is 4.8 angstroms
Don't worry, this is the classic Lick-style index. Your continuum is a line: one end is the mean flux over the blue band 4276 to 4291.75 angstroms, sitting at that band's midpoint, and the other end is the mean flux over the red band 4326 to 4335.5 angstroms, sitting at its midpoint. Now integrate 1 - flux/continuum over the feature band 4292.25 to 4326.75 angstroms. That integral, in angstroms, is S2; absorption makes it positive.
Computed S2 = 5.2 angstroms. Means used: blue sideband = 16.5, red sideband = 18.9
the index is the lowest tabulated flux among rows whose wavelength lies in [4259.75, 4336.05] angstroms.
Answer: 11.25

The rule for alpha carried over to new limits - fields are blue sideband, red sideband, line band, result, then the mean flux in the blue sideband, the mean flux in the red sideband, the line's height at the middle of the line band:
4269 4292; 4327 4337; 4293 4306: 2.4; 16.1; 19.1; 17.2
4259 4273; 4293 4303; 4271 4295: -1.0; 16.8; 14.3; 15.5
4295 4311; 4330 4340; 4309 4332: -1.6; 13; 18.3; 15.9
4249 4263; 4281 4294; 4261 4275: 0.0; 17.2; 16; 16.7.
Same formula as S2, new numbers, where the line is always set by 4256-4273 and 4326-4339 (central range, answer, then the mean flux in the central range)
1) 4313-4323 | -0.4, 18.8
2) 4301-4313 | 3.5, 12.5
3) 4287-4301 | 2.1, 15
